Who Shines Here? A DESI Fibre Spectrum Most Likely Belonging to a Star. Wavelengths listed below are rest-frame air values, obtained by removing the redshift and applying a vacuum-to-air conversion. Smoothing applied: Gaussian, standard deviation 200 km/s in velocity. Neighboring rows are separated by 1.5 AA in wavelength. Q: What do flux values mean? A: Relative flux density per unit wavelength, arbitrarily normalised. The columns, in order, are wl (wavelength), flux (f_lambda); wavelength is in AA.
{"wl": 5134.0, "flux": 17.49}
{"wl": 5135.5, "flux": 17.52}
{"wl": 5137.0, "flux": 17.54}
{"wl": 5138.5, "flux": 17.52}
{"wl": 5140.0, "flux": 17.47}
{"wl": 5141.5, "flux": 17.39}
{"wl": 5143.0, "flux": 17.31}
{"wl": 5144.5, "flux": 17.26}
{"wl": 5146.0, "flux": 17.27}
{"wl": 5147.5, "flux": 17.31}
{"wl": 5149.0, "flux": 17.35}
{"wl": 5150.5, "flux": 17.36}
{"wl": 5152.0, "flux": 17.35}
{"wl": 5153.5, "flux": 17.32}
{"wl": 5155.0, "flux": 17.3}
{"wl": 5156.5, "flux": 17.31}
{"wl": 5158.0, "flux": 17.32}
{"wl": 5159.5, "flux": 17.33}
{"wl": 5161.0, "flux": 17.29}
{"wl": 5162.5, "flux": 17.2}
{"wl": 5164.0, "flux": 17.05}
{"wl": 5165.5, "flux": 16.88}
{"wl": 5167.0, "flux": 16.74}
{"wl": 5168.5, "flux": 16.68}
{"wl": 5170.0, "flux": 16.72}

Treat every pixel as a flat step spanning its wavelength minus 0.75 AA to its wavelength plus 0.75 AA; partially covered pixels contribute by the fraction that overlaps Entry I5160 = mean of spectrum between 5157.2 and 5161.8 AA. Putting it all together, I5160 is 17.3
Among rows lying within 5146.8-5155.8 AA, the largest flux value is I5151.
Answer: 17.36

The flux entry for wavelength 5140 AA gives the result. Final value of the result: 17.47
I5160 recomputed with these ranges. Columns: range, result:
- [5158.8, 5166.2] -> 17.2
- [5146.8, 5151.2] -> 17.3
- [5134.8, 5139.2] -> 17.5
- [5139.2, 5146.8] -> 17.3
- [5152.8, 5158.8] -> 17.3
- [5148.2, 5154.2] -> 17.3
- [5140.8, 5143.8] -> 17.3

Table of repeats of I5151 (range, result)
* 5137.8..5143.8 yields 17.52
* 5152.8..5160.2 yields 17.33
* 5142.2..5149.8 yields 17.35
